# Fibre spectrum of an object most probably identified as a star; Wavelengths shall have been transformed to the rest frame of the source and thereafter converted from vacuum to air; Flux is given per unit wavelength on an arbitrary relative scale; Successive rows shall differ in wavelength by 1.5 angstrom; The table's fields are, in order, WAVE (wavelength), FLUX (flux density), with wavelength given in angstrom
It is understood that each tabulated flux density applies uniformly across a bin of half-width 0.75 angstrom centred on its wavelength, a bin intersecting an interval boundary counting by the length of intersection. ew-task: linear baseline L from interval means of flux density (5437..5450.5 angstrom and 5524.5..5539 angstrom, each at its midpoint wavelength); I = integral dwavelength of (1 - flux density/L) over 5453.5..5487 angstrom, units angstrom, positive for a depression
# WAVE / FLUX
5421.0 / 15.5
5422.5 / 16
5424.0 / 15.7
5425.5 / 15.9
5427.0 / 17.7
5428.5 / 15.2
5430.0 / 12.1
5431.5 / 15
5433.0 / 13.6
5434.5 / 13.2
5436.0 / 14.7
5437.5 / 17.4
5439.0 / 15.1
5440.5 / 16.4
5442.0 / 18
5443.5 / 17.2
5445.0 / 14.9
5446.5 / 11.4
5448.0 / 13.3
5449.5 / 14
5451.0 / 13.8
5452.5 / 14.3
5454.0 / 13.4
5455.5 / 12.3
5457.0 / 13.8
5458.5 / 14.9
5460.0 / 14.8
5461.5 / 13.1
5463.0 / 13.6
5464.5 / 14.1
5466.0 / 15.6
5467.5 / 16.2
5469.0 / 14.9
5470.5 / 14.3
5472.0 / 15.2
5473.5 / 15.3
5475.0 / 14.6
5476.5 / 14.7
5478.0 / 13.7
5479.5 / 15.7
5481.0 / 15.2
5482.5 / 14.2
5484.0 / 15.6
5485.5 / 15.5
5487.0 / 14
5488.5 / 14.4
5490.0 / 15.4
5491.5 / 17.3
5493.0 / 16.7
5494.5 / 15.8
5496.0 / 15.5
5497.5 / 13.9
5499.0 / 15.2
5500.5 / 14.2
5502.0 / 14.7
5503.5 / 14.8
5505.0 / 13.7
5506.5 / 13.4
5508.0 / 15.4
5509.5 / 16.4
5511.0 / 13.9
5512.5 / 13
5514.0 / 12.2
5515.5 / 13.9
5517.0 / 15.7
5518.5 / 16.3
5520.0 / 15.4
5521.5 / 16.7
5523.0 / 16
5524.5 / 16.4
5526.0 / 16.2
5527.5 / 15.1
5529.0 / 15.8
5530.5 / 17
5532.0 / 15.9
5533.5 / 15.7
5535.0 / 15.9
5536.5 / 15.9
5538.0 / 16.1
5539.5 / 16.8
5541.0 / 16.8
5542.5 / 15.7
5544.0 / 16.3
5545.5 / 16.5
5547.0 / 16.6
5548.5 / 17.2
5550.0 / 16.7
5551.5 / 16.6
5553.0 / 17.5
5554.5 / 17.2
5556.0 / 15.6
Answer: 1.9 angstrom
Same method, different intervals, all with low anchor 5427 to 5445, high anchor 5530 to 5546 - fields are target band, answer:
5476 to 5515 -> 2.6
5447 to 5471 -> 2.2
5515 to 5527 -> 0.2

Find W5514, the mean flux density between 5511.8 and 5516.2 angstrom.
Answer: 13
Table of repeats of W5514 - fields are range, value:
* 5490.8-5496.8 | 16.3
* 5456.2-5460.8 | 14.5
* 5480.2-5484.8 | 15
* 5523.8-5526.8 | 16.3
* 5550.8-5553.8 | 17.1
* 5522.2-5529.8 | 15.9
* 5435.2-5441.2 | 15.9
